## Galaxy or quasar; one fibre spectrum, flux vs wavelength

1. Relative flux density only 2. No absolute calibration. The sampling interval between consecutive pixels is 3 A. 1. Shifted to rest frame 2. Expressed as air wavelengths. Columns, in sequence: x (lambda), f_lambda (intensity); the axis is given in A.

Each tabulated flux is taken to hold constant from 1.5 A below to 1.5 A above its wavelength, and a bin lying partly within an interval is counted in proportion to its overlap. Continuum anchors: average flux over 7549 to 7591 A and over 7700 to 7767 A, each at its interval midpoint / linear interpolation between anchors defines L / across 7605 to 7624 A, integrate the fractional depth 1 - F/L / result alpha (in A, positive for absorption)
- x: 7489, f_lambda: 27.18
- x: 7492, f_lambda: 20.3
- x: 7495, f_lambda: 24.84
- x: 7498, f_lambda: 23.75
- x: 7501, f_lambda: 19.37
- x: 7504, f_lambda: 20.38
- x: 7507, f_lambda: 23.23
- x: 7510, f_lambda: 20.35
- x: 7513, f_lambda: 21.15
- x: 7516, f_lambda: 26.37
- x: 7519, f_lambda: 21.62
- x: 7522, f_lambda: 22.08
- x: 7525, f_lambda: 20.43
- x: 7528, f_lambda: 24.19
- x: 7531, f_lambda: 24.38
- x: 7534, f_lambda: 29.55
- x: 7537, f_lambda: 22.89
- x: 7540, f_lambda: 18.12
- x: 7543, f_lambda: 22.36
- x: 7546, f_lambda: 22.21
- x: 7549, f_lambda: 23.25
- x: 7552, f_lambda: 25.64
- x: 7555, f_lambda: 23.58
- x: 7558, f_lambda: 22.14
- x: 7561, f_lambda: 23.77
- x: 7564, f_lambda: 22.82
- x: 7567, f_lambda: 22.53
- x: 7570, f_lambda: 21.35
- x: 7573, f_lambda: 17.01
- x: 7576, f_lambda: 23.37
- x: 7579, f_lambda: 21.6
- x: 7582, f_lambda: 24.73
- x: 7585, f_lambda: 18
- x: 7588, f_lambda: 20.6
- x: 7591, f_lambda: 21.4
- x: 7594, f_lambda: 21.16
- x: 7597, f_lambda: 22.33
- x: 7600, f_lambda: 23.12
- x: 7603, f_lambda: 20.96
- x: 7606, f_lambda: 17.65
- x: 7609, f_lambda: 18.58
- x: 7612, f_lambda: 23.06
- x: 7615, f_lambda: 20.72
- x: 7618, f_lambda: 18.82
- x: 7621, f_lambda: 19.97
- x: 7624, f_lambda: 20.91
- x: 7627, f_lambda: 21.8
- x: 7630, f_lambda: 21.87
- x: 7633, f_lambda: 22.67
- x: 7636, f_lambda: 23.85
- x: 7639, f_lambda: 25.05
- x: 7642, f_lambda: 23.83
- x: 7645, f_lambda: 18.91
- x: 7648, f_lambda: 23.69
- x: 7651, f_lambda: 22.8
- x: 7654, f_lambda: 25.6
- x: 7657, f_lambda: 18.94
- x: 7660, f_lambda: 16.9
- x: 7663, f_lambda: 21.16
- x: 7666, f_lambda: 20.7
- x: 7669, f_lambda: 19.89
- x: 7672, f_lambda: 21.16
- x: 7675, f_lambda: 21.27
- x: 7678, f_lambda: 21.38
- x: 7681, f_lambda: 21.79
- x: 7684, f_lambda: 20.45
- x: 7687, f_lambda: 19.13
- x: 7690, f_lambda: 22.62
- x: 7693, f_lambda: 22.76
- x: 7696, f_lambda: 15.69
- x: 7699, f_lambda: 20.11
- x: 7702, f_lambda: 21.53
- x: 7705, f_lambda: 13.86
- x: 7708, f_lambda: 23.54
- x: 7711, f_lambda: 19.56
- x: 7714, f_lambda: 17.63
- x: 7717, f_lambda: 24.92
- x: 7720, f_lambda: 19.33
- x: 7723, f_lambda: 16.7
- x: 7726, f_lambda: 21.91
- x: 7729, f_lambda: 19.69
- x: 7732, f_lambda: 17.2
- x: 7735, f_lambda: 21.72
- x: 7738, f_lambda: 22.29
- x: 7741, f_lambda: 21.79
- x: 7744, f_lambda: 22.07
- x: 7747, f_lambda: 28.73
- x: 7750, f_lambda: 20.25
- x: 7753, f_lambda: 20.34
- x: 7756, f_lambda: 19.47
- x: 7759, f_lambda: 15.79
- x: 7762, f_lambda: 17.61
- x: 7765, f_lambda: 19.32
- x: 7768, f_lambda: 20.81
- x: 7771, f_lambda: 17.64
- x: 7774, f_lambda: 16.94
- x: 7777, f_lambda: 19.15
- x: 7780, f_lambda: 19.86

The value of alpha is 1.5 A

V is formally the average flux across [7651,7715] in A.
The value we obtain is 20.3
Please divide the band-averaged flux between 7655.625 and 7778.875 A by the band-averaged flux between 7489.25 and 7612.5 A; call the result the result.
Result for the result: 0.9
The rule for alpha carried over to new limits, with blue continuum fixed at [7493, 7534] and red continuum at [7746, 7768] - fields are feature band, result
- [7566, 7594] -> 1.1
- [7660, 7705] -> 1.2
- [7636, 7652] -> -1.2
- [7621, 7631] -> 0.1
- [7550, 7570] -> -0.9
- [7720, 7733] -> 0.9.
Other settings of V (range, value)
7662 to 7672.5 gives 20.7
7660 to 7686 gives 20.7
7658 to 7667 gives 19.5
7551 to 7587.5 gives 22.1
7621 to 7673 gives 21.7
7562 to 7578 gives 21.5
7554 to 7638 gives 21.5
